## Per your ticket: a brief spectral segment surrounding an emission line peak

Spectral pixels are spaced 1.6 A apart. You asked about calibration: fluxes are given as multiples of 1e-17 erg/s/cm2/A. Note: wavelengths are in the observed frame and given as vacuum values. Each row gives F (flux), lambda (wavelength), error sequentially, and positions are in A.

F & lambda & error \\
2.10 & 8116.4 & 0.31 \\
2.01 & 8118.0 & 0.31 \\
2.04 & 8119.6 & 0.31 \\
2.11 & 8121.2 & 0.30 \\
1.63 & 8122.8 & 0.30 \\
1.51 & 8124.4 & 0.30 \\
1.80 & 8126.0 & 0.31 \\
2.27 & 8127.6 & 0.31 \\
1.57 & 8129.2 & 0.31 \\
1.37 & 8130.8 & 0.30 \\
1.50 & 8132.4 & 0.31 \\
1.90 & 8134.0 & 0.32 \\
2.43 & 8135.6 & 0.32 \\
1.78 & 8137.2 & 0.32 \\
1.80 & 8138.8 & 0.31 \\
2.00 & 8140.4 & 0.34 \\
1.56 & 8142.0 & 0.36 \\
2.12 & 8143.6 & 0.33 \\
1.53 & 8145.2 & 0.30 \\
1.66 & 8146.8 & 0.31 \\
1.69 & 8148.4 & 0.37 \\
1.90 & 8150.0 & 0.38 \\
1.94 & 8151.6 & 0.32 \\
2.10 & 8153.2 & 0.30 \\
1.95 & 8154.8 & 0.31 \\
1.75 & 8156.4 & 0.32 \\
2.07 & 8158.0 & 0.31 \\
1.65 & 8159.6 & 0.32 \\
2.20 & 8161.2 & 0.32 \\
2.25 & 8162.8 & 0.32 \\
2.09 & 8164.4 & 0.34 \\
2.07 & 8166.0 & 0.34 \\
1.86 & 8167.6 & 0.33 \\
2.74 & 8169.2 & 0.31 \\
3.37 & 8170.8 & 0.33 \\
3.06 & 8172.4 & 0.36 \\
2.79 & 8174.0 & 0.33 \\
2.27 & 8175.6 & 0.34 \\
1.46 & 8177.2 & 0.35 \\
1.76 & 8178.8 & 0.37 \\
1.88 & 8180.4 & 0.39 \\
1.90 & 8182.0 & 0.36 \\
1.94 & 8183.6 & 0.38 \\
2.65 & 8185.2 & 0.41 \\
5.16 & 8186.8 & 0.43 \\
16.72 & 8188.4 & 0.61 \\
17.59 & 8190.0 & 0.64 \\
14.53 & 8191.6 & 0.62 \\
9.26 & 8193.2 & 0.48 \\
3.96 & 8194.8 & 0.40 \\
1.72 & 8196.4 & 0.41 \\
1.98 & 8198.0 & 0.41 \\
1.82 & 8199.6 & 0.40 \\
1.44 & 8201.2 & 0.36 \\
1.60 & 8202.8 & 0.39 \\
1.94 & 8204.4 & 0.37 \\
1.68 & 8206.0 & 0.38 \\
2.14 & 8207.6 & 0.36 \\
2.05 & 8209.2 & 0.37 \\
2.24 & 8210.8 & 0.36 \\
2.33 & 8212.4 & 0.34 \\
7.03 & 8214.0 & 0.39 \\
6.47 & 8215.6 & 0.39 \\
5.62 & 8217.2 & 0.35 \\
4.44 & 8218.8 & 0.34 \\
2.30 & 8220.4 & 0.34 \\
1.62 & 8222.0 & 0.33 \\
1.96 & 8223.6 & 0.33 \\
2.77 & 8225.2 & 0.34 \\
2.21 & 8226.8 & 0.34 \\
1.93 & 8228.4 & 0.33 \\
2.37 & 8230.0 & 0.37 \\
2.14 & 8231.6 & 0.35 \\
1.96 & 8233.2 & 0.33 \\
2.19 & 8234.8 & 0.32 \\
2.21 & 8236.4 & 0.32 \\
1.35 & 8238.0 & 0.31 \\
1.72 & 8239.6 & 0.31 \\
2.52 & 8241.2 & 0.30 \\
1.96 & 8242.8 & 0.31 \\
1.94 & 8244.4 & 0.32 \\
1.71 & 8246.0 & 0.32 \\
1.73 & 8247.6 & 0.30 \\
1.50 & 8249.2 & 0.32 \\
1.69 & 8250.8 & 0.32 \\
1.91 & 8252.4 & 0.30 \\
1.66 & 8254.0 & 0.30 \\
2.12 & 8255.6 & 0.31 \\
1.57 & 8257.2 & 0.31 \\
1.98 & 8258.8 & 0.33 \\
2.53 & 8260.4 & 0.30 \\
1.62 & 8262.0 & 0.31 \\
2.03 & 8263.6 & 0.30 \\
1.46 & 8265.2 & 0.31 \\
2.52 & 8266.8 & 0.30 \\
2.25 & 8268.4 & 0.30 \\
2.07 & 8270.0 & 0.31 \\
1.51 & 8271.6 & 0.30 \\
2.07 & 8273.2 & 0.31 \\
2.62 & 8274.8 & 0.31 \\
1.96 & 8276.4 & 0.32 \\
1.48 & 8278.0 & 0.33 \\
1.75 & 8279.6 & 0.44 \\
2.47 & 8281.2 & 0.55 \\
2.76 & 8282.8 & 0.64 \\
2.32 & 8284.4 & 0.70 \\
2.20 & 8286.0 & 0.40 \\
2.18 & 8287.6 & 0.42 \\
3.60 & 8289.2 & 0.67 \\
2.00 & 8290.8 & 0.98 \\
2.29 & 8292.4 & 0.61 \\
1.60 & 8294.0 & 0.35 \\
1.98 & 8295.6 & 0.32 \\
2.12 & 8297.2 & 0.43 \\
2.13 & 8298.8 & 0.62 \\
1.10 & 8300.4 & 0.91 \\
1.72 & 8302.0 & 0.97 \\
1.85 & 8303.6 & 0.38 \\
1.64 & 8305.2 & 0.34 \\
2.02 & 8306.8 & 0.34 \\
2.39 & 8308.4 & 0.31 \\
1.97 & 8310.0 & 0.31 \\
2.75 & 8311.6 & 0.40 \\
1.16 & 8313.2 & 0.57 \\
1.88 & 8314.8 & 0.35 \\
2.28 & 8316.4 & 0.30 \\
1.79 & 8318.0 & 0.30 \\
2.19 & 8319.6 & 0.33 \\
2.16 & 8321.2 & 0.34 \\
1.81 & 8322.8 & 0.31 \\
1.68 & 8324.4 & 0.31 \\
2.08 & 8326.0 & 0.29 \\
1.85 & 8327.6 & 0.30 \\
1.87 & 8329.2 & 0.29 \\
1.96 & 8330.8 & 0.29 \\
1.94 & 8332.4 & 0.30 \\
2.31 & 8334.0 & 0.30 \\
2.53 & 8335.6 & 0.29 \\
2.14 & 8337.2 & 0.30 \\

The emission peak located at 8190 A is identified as H-alpha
